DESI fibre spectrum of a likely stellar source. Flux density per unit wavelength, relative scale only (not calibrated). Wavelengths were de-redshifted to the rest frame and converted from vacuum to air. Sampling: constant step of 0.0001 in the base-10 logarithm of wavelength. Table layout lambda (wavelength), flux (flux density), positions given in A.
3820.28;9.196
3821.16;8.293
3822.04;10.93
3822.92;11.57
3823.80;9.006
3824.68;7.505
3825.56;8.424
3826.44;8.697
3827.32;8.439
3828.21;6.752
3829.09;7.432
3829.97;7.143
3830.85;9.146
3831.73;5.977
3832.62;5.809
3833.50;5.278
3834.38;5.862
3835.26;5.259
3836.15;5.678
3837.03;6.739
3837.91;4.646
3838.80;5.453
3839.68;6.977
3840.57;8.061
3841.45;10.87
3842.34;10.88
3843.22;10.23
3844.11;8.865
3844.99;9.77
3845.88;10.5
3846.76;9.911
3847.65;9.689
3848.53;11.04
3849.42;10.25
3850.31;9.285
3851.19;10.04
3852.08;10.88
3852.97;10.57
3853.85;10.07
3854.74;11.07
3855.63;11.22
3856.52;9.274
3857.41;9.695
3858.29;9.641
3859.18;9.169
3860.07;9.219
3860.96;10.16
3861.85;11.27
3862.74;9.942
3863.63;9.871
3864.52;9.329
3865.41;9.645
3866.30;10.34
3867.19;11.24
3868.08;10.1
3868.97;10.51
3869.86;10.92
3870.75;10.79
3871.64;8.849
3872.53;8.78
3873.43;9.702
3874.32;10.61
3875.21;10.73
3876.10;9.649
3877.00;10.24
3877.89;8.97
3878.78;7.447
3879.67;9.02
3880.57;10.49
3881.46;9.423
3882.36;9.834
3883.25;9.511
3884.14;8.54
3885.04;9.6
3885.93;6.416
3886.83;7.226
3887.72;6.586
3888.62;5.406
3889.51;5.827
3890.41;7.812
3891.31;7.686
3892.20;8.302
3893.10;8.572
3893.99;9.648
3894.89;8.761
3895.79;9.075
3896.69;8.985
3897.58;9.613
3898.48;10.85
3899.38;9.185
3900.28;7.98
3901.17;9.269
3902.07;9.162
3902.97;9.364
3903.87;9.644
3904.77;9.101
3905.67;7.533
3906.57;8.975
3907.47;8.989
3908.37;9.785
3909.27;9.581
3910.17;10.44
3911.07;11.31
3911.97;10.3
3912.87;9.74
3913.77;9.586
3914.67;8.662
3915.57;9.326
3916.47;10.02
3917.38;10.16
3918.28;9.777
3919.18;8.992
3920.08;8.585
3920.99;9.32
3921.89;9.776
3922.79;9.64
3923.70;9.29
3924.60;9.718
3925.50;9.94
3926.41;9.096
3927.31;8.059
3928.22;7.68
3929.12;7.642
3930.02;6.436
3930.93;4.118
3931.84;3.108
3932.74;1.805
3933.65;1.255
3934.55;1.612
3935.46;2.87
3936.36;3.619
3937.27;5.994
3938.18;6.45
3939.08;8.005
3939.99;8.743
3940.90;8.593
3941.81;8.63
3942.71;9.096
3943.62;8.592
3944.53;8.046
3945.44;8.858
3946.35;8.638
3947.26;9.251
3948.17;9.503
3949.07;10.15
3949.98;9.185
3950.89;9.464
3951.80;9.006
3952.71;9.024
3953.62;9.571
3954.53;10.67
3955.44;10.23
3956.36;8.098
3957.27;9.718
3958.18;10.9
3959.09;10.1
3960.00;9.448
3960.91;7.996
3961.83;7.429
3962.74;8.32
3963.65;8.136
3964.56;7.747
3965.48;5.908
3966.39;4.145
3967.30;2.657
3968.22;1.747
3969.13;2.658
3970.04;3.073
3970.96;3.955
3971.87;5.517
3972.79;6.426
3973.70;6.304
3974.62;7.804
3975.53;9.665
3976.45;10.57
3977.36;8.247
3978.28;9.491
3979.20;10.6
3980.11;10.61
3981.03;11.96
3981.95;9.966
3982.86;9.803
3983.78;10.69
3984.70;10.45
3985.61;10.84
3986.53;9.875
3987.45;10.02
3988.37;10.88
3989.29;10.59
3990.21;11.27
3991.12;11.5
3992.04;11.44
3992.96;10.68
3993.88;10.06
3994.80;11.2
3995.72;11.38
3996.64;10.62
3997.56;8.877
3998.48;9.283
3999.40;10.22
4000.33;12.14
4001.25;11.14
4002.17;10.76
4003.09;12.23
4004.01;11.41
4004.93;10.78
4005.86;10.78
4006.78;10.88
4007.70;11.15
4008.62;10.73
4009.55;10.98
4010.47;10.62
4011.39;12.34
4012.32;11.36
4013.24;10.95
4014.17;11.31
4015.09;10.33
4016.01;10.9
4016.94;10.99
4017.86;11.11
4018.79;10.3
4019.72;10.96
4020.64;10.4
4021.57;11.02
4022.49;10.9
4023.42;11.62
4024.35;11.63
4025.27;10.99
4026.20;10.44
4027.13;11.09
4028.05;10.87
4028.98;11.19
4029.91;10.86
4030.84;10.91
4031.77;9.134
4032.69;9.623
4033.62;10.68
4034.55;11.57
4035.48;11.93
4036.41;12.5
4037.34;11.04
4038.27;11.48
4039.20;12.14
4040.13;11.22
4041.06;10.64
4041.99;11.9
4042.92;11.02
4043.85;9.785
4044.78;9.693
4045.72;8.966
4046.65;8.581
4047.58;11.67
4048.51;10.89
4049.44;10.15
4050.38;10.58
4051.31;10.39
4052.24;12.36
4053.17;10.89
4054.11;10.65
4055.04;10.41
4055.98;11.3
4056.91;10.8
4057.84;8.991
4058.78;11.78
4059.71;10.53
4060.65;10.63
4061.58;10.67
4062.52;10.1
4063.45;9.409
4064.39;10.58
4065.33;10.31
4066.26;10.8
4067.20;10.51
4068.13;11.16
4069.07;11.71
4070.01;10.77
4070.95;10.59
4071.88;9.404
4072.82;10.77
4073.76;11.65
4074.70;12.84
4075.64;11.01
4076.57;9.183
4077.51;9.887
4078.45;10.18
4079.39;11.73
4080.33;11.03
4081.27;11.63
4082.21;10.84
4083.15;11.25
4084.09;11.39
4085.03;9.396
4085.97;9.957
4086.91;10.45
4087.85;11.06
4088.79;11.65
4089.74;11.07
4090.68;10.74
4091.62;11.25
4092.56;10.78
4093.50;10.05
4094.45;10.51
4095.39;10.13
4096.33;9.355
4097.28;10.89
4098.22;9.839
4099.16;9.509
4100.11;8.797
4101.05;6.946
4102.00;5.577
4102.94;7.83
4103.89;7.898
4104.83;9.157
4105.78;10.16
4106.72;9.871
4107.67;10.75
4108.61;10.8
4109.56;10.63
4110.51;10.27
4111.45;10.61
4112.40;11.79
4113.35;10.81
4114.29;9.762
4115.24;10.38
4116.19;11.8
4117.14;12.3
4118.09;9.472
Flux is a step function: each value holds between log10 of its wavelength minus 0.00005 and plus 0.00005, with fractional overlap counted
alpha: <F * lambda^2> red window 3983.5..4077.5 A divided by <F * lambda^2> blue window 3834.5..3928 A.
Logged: 1.26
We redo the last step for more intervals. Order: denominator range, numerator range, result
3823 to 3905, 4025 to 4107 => 1.30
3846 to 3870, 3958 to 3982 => 0.77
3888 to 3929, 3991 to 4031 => 1.27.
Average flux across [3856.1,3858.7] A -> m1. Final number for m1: 9.56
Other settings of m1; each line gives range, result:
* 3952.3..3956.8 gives 9.51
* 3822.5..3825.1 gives 9.36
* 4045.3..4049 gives 10.1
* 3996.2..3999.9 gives 9.75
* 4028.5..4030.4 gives 11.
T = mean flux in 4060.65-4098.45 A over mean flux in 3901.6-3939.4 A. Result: 1.34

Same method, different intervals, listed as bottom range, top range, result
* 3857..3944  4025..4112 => 1.21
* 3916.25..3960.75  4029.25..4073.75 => 1.32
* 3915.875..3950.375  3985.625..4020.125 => 1.42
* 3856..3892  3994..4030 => 1.18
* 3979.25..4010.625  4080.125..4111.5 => 0.93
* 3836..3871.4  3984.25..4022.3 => 1.13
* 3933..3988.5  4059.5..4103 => 1.31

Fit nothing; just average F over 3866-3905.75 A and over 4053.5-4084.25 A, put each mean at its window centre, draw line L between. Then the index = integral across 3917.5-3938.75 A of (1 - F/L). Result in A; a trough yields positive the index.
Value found 6.0 A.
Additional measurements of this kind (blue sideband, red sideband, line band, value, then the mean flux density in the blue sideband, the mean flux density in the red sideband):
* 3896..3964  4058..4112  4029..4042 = -1.8 A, 8.48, 10.3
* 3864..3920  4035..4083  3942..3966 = 2.1 A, 9.22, 10.8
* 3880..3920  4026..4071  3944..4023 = 3.8 A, 8.98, 10.7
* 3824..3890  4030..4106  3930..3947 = 6.2 A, 8.9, 10.5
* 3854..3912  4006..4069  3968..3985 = 3.8 A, 9.32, 10.8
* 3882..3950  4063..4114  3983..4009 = -4.4 A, 8.23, 10.3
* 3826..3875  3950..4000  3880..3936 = 4.2 A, 9.06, 8.84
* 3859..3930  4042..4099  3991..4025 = -2.7 A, 9.23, 10.6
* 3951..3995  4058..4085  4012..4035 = -2.6 A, 8.68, 10.8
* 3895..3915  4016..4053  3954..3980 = 6.8 A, 9.41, 10.9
